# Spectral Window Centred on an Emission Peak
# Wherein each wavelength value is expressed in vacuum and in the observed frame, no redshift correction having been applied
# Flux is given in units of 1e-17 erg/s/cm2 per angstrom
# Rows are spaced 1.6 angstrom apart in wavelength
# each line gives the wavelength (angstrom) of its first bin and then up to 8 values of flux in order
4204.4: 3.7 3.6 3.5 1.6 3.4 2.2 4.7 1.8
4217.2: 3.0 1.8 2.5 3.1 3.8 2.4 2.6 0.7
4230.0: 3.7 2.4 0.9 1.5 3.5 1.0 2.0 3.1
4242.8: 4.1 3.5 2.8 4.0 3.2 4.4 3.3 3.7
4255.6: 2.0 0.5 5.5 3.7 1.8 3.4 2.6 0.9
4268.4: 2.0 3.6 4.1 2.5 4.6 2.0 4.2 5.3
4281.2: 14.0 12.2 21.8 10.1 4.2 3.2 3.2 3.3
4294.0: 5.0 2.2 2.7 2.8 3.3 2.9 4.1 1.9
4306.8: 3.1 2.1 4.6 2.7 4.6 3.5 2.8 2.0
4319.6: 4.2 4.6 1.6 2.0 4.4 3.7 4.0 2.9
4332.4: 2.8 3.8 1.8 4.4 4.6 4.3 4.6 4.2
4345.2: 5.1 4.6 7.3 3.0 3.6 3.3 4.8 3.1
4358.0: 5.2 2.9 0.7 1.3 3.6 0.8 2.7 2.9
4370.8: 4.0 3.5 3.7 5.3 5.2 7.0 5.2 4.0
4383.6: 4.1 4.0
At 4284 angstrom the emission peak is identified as [O II] 3727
